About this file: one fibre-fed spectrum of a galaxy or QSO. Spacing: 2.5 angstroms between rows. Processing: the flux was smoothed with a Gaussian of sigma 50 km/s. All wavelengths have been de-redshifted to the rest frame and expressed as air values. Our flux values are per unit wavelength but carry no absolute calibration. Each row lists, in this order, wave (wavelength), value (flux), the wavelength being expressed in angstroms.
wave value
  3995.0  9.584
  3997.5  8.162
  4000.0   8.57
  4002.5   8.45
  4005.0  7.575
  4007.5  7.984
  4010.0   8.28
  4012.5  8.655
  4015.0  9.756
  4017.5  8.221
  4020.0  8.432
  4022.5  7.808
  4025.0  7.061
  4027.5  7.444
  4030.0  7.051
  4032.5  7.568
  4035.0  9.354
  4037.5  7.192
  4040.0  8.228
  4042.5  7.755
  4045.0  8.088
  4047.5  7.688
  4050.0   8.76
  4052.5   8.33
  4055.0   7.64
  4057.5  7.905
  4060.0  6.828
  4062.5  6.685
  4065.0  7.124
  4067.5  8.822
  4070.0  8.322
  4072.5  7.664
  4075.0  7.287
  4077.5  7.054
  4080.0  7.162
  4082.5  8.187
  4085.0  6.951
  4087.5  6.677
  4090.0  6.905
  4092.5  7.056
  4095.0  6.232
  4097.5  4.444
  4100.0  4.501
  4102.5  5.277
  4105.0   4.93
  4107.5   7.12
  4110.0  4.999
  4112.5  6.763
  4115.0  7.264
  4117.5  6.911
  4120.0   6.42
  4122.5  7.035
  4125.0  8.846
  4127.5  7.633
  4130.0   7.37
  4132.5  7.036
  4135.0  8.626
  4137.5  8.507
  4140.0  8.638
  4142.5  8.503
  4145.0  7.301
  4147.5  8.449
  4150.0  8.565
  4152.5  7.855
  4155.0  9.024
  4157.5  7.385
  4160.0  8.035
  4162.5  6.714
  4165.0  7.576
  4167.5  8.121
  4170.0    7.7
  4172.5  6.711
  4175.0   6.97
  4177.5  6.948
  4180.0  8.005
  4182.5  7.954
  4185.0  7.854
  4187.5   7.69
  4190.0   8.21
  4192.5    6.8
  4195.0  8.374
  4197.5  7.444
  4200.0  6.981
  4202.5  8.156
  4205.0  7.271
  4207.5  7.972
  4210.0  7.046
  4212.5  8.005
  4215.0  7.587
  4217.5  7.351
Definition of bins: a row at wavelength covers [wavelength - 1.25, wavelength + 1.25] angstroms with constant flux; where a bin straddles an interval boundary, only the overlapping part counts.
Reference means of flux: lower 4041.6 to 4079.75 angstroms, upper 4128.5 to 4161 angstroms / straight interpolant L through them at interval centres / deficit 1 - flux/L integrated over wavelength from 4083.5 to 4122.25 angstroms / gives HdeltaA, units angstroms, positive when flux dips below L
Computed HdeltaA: 8.4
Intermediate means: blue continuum 7.72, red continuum 8.1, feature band 6.2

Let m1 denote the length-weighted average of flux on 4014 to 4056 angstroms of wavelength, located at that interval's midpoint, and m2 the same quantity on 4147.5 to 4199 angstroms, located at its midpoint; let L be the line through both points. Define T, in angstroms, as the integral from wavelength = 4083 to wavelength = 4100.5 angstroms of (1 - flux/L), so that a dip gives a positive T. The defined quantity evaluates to 3.6 angstroms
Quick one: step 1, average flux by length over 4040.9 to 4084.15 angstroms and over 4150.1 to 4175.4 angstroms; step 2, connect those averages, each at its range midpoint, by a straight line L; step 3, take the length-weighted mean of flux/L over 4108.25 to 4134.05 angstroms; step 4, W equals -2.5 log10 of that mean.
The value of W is 0.10 mag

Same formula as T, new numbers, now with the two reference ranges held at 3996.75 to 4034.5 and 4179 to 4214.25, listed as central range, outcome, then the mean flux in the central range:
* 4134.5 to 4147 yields -0.8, 8.3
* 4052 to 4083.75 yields 1.5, 7.6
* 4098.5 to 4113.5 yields 4.4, 5.56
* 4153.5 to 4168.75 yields -0.1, 7.81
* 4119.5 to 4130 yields 0.4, 7.55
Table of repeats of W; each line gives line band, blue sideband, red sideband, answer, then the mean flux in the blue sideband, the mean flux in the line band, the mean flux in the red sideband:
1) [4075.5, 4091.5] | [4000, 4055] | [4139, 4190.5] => 0.12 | 8.08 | 7.16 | 7.81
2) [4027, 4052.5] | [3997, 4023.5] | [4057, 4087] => 0.00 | 8.36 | 7.95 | 7.47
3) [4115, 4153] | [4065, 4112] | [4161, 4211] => -0.11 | 6.66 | 7.83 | 7.53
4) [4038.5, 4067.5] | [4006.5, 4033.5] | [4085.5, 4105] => -0.10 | 8.03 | 7.77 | 5.85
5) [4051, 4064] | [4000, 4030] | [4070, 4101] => -0.03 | 8.12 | 7.5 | 6.76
